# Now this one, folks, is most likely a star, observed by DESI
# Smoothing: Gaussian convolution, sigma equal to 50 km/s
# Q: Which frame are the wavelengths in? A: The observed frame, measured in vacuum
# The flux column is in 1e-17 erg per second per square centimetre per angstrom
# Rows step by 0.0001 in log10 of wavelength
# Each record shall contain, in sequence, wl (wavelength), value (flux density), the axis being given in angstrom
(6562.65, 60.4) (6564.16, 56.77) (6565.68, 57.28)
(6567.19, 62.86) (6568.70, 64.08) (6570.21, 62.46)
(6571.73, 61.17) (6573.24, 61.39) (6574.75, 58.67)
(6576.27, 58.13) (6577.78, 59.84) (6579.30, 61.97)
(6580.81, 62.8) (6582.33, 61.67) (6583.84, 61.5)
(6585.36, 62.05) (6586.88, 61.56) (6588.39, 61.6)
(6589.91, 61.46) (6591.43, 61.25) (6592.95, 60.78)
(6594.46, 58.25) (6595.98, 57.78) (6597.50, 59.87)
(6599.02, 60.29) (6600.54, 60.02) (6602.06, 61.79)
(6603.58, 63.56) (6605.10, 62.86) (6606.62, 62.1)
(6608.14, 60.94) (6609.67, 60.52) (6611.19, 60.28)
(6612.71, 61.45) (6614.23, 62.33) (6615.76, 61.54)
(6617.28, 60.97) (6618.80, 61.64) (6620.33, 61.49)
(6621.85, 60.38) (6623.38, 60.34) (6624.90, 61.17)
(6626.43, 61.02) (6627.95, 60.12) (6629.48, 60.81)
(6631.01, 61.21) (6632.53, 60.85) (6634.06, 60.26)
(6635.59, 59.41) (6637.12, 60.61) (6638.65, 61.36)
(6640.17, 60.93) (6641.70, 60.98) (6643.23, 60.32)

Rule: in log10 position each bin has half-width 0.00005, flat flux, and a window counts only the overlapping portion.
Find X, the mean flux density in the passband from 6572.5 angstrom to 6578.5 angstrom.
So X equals 59.5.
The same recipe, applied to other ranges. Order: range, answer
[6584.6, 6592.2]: 61.5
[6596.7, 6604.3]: 61.1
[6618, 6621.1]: 61.6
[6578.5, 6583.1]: 62.1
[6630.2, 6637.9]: 60.4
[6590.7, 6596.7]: 59.6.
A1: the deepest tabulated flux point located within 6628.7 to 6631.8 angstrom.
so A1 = 60.81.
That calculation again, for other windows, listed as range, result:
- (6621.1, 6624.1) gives 60.34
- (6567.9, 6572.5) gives 61.17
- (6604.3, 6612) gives 60.28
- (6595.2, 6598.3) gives 57.78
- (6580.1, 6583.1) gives 61.67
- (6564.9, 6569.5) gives 57.28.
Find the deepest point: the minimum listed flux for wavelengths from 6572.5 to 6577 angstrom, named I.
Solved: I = 58.13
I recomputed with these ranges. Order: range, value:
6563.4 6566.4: 56.77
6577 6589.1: 59.84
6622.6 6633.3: 60.12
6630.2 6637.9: 59.41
